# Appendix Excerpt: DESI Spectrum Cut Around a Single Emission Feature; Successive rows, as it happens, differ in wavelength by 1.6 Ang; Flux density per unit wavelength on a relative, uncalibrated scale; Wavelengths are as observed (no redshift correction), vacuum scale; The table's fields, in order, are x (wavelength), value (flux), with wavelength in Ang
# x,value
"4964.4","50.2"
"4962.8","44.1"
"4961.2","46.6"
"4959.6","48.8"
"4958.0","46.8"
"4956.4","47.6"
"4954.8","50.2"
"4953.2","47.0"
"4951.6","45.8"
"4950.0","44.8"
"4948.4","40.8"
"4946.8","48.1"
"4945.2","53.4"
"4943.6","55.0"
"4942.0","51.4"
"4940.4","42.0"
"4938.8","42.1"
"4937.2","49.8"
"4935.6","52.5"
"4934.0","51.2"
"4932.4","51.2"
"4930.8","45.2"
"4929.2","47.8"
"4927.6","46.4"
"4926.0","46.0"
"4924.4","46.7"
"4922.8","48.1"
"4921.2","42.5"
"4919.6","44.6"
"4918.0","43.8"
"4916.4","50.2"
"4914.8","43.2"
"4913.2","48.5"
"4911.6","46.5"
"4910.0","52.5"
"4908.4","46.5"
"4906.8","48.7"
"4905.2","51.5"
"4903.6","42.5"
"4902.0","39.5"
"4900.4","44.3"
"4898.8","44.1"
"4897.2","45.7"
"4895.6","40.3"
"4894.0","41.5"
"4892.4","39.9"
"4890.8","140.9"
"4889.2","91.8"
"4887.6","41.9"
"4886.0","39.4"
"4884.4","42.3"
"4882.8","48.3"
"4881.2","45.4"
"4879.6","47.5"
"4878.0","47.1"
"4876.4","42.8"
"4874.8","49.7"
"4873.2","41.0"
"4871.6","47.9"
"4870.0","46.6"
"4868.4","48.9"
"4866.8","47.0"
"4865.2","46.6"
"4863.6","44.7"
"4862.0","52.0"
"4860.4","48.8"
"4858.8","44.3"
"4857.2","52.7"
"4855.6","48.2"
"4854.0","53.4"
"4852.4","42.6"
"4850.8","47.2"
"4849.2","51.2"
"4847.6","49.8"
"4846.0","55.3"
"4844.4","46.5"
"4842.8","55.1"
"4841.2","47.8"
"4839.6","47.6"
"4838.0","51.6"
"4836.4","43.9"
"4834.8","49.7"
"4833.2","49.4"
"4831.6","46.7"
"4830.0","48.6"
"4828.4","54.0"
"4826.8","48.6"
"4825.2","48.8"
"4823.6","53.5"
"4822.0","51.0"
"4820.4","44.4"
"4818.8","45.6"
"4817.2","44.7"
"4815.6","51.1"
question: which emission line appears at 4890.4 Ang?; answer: H-beta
